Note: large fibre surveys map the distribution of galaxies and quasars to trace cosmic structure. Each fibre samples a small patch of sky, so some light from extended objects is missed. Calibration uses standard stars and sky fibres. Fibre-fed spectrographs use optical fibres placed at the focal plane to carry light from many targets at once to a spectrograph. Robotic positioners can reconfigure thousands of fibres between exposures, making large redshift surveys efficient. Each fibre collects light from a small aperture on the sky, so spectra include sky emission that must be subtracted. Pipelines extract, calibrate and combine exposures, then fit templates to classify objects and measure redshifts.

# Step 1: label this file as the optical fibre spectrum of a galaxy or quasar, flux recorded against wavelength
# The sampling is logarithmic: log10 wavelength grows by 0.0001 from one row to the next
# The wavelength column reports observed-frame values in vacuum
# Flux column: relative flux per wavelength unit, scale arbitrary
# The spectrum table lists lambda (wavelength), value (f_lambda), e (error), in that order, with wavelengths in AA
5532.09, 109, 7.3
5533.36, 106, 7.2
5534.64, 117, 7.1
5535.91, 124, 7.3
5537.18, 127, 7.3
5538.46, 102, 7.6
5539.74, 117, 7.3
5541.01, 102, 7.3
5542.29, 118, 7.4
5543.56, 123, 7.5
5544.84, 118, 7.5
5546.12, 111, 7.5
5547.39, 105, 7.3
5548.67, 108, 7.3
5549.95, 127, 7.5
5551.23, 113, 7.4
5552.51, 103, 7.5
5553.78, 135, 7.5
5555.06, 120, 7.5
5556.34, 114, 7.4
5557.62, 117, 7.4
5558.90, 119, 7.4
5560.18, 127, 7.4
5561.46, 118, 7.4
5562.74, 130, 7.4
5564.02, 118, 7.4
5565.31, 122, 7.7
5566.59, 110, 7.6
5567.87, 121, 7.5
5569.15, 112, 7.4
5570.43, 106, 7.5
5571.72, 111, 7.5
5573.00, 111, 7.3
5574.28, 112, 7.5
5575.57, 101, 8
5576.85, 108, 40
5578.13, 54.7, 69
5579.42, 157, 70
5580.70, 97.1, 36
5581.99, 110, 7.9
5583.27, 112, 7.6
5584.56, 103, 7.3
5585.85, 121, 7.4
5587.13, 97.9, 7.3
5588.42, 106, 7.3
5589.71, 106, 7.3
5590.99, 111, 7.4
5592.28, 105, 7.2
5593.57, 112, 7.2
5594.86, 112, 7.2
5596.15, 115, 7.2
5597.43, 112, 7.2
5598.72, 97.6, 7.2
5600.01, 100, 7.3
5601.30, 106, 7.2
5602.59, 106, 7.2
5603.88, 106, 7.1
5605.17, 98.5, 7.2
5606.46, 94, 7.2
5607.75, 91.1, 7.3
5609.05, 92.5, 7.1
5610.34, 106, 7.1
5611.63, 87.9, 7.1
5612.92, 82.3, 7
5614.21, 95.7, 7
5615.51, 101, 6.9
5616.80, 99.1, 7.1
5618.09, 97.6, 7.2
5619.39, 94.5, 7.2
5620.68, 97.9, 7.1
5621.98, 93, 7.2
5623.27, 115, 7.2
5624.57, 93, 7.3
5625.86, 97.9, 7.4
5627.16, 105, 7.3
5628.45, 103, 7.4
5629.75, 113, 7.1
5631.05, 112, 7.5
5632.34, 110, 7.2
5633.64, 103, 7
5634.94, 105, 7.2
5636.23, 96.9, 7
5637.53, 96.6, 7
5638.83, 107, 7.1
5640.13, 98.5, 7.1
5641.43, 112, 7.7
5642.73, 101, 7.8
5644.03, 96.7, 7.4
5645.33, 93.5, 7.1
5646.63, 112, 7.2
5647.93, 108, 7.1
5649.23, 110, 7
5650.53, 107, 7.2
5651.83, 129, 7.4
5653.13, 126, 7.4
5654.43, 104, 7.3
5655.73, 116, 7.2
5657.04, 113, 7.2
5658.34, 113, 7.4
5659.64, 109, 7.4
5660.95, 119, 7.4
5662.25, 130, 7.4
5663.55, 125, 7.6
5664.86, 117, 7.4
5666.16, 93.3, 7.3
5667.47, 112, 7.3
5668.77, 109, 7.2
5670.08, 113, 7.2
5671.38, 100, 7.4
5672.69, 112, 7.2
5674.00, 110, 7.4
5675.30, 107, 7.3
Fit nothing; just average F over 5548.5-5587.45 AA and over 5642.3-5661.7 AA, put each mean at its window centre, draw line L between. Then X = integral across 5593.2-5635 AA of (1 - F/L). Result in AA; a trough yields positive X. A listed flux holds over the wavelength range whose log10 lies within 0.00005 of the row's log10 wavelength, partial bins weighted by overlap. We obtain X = 3.9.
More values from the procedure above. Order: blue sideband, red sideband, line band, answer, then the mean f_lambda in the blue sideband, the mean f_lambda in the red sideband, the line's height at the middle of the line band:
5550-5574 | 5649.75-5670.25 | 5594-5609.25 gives 1.7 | 117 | 115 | 116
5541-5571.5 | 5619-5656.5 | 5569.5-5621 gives 3.7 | 117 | 105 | 111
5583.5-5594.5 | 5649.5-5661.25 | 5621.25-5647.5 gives 2.2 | 108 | 115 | 113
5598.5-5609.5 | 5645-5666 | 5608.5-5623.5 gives 0.9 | 99.2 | 114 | 103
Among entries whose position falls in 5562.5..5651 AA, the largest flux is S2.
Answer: 157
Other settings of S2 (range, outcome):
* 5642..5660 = 129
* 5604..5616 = 106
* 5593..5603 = 115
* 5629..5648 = 113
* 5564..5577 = 122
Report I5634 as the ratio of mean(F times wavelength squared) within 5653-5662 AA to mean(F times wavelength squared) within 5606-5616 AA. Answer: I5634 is 1.2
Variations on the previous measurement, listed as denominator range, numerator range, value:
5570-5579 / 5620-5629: 1.01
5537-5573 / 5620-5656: 0.94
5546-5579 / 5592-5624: 0.90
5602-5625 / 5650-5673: 1.19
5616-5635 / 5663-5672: 1.09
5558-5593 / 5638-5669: 1.02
